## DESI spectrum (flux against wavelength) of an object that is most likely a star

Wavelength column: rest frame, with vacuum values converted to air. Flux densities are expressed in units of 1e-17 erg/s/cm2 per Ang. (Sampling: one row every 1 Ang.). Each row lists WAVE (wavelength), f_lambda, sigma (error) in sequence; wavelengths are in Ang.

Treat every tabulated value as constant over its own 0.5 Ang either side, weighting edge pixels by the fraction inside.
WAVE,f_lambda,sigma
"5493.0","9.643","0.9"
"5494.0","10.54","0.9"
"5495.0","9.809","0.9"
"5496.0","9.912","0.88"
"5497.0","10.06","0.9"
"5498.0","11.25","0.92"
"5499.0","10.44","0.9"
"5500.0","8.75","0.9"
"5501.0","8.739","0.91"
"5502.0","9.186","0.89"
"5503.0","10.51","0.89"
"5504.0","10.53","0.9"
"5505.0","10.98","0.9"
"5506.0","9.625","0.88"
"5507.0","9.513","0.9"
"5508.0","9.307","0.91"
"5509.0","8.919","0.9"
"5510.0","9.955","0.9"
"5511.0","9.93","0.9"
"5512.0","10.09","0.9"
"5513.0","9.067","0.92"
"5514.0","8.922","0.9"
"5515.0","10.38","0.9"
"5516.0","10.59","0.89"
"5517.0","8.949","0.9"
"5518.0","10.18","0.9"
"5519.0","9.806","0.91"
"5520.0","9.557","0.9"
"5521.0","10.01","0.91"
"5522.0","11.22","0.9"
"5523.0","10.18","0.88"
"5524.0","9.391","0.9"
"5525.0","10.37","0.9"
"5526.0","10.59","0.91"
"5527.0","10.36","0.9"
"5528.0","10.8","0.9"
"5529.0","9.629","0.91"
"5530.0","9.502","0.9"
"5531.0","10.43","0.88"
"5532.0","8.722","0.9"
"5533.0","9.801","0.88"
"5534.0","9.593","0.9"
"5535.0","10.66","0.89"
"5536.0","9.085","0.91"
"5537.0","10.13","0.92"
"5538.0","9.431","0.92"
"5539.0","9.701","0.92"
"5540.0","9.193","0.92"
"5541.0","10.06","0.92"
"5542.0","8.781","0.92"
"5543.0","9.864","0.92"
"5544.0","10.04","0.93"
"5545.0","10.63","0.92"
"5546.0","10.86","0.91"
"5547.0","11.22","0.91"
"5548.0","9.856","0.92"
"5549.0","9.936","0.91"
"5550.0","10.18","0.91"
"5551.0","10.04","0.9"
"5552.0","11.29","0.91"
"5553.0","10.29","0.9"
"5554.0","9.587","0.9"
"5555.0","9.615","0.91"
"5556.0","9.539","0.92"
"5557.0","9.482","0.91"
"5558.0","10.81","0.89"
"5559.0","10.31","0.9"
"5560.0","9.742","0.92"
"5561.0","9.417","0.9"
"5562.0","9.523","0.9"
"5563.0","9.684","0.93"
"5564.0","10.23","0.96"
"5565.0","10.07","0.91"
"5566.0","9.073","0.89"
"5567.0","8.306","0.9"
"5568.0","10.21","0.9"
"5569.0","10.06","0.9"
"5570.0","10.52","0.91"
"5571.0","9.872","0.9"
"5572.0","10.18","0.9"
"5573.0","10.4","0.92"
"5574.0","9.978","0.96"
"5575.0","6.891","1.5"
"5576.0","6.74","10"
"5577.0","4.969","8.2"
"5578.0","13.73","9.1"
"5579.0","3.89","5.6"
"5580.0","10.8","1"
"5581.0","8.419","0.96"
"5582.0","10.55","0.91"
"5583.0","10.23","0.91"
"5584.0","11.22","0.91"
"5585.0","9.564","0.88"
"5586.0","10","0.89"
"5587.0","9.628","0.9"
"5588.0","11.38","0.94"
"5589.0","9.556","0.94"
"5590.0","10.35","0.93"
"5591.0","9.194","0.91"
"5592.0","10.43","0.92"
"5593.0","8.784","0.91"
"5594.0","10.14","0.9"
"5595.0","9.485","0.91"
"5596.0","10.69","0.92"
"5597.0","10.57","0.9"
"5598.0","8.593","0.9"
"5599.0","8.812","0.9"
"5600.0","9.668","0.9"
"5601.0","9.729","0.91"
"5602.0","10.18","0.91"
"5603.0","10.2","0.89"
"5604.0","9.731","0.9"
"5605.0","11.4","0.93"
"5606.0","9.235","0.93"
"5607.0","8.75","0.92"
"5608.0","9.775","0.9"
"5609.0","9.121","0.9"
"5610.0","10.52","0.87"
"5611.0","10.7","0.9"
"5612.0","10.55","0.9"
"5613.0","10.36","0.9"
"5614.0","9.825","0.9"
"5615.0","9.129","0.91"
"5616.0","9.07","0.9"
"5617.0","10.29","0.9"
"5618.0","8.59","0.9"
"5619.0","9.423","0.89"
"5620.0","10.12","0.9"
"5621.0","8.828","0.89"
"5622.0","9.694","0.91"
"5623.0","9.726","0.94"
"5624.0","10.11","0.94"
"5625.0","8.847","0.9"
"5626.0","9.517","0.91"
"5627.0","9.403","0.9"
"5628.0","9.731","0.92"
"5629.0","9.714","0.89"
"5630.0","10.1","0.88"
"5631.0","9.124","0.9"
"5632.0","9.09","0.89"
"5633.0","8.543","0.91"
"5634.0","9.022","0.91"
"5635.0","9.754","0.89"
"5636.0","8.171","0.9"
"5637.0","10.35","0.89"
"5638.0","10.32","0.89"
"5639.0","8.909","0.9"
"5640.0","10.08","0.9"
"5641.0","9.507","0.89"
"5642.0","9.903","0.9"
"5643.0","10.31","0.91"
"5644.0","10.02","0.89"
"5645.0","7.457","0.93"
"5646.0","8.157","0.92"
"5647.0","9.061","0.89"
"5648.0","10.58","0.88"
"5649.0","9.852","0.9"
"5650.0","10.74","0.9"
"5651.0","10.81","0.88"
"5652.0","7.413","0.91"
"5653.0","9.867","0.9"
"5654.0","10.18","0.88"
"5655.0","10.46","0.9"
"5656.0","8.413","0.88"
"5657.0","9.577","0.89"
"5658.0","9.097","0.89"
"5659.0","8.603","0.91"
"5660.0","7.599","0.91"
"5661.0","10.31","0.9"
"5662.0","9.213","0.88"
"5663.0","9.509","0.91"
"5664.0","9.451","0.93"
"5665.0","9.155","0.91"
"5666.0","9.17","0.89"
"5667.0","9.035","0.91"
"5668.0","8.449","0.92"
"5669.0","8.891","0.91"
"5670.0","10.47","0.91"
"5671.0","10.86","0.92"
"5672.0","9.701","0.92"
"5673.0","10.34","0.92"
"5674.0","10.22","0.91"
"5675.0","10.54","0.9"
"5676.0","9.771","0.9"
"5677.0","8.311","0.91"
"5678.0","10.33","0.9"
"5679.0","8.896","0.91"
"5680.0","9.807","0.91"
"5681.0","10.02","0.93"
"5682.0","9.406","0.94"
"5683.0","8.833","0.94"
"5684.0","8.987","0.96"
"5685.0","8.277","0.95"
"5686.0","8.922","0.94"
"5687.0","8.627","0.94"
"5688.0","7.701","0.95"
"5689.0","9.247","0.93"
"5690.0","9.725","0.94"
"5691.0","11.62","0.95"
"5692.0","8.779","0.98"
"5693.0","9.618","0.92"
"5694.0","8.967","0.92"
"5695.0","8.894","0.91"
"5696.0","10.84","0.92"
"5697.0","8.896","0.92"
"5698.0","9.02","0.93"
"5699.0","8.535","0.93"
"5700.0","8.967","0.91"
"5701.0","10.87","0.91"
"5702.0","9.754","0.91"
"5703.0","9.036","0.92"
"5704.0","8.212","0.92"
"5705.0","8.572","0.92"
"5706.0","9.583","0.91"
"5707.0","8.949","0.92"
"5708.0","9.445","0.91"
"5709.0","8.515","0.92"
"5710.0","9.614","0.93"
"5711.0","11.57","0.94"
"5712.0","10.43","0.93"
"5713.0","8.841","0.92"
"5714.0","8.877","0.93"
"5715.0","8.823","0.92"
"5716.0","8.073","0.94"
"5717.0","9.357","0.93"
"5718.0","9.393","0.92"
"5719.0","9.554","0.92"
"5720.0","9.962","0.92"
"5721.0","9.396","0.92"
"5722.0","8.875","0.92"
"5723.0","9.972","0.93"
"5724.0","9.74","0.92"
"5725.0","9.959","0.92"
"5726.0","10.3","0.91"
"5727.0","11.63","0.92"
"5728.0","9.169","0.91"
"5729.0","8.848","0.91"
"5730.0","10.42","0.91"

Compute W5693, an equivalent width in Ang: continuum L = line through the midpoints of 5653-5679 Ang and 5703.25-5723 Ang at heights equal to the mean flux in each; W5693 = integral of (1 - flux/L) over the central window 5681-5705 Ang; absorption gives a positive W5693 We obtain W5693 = 0.42 Ang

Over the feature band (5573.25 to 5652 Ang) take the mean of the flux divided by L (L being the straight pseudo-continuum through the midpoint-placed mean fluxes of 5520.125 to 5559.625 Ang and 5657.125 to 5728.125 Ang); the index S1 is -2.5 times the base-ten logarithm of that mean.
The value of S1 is 0.02 mag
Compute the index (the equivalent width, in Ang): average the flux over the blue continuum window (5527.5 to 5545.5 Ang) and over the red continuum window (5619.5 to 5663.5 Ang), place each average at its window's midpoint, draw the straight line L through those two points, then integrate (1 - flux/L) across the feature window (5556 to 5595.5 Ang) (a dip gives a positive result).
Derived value 0.30 Ang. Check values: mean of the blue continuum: 9.78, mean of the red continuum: 9.45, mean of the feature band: 9.58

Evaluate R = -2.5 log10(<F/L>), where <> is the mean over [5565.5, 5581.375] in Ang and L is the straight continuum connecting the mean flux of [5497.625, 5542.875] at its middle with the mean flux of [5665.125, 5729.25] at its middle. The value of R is 0.082 mag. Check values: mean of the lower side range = 9.84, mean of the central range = 9.01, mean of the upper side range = 9.44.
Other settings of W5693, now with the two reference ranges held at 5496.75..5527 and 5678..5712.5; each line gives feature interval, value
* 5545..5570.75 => -0.6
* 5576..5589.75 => 0.3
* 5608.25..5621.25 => -0.2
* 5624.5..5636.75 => 0.3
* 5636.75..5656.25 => -0.3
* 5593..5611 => -0.3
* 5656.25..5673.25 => 0.2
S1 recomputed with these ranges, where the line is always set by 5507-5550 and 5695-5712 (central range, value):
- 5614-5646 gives 0.021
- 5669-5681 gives -0.045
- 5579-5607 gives -0.011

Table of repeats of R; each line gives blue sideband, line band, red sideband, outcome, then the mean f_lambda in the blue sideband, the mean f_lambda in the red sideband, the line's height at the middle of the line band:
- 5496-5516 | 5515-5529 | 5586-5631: -0.036 mag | 9.82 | 9.76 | 9.81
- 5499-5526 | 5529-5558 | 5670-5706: -0.019 mag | 9.82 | 9.42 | 9.75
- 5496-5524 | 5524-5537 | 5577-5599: -0.013 mag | 9.87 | 9.73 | 9.83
